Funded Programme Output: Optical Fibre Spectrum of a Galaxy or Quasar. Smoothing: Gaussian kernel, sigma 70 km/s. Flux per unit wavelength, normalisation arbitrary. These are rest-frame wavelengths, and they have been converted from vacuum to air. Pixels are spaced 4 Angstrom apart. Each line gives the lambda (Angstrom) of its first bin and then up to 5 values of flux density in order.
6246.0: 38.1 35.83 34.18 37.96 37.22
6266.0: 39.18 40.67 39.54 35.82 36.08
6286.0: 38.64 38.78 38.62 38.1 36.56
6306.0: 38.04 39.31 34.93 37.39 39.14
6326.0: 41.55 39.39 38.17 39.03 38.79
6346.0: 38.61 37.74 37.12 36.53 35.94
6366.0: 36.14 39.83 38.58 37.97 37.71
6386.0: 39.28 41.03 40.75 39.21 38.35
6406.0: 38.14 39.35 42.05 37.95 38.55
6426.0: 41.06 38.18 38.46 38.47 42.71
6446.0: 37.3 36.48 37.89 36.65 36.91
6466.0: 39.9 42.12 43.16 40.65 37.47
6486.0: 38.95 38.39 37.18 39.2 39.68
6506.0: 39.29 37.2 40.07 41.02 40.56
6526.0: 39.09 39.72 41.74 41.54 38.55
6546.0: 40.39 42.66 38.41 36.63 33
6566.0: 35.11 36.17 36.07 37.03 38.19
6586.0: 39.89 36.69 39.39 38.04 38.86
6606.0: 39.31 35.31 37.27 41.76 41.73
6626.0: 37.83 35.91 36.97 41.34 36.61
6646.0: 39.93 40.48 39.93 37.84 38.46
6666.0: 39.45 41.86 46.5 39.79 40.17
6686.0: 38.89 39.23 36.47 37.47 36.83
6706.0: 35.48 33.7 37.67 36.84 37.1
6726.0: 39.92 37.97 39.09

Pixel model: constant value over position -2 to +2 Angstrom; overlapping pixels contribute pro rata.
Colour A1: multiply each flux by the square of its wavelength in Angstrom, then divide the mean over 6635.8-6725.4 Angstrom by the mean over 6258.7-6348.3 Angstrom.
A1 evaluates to 1.13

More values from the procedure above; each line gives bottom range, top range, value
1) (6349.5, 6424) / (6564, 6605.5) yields 1.04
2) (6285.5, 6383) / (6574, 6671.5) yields 1.11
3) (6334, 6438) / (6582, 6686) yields 1.10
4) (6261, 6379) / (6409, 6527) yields 1.08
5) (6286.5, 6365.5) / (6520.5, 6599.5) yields 1.09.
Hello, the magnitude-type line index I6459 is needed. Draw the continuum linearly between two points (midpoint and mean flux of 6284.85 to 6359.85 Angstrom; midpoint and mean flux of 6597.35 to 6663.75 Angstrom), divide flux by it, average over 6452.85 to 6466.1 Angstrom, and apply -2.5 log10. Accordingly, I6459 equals 0.03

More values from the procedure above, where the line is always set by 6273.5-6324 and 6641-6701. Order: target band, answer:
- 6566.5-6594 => 0.05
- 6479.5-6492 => 0.01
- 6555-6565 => 0.11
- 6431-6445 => -0.03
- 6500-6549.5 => -0.03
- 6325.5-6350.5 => -0.03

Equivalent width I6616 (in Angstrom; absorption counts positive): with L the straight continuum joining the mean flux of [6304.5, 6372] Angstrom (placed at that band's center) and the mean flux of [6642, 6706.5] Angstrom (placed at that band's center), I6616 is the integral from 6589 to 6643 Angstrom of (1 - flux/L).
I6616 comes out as 0.9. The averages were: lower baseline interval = 38.1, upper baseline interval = 39.3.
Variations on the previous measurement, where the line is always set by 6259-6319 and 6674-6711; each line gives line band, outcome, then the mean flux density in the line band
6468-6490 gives -1.30 Angstrom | 40.3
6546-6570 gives 0.46 Angstrom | 37.3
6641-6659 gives -0.48 Angstrom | 39.2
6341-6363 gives 0.29 Angstrom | 37.5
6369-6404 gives -1.09 Angstrom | 39.2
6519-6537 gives -1.10 Angstrom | 40.4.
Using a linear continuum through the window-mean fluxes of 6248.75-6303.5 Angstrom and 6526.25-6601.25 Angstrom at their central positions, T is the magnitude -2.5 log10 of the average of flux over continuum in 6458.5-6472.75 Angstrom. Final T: -0.039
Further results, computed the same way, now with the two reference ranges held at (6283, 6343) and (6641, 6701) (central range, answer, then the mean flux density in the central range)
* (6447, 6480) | -0.01 mag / 39.2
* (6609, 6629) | 0.02 mag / 38.8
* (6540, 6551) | -0.03 mag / 40.3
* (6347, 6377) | 0.03 mag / 37.5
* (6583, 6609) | 0.02 mag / 38.5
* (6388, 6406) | -0.03 mag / 39.6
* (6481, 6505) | 0.01 mag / 38.6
